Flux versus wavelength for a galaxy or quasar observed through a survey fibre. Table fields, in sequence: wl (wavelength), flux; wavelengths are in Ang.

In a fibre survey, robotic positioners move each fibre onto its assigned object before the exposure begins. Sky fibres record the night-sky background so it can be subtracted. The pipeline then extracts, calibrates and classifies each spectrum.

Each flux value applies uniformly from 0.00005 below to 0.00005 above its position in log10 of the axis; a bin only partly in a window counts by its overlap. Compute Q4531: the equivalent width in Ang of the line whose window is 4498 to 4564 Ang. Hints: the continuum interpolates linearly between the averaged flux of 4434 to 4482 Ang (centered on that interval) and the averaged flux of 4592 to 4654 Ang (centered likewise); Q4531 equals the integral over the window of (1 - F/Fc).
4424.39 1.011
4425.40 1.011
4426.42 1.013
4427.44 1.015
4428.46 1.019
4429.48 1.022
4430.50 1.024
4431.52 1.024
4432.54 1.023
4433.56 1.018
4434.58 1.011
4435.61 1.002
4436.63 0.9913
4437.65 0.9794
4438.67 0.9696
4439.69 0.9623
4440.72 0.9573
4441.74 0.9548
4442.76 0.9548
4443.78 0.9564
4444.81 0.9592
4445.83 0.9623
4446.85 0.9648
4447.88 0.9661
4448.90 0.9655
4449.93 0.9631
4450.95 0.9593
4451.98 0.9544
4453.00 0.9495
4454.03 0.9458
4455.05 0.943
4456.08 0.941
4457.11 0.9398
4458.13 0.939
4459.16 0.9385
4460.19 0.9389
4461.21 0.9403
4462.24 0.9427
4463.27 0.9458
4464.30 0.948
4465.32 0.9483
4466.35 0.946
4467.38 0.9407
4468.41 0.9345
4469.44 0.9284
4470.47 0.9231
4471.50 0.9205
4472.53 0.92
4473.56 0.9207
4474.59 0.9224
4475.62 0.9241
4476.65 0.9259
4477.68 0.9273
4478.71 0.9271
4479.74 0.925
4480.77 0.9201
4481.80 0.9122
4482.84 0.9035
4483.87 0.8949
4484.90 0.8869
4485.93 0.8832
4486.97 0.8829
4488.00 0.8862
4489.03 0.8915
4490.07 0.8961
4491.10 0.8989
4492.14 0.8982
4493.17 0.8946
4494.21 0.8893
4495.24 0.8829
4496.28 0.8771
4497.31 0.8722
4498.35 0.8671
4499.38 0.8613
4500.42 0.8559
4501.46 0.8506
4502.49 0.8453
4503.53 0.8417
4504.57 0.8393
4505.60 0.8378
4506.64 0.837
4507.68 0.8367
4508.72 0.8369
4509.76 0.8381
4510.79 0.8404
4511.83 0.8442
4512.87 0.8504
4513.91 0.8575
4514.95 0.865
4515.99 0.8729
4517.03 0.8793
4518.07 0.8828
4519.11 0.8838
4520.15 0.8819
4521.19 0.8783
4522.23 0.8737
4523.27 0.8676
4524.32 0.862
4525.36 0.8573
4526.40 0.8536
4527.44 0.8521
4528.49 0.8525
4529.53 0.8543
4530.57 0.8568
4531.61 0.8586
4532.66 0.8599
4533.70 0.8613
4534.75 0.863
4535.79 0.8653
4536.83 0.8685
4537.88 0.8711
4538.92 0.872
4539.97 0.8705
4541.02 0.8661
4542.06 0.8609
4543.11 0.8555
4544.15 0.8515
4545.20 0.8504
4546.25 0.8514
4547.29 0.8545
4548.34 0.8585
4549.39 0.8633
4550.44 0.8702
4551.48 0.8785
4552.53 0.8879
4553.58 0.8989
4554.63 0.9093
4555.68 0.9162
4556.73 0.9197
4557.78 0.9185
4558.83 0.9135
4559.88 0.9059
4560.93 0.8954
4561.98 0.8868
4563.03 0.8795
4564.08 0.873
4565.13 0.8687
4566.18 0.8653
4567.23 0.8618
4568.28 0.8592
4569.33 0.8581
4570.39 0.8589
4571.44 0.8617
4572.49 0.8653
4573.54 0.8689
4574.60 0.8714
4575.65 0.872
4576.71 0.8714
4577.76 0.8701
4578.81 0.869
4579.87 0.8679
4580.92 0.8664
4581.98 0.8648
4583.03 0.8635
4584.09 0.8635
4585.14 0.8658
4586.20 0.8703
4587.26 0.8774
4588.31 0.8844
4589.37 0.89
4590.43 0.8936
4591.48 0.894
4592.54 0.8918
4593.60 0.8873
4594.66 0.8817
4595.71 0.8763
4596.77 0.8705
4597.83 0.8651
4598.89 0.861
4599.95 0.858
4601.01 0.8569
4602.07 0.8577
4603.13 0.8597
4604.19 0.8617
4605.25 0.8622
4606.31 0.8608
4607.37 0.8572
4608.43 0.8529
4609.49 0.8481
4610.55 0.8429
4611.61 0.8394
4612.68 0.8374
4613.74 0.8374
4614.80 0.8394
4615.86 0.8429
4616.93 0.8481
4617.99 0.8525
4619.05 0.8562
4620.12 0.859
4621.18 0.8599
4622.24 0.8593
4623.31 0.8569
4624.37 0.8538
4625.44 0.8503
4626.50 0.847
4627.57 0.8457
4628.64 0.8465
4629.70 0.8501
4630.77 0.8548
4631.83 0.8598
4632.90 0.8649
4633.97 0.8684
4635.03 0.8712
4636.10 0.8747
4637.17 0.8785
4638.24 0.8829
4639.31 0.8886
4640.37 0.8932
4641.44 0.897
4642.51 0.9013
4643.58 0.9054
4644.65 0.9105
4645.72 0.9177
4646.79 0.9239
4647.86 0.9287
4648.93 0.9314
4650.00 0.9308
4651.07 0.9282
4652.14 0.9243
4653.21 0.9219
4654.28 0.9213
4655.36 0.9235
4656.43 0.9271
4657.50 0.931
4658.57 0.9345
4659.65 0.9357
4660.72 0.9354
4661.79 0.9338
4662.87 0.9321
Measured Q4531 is 3.42 Ang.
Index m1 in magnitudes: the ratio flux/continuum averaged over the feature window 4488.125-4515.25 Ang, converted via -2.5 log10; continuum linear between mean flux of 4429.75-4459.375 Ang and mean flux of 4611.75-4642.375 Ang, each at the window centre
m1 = 0.089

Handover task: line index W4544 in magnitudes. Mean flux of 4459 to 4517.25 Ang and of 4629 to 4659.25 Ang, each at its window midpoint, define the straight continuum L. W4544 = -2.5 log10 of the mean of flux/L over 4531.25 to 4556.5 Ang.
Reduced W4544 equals 0.03 mag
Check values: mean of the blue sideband 0.893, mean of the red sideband 0.902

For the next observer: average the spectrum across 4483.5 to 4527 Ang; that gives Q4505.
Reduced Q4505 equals 0.867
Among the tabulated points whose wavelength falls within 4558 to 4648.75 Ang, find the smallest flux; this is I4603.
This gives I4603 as 0.8374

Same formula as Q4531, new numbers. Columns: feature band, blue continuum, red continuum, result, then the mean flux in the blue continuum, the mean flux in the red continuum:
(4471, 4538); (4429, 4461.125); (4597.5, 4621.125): 3.72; 0.97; 0.853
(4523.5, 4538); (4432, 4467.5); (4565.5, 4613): 0.74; 0.961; 0.866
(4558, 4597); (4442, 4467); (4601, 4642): 0.31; 0.951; 0.858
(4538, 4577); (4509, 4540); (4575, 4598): -0.26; 0.863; 0.876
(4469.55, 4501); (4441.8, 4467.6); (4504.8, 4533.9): 0.24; 0.95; 0.858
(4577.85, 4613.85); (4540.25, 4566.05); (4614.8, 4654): 0.57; 0.88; 0.88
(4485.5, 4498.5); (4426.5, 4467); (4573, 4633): 0.71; 0.969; 0.862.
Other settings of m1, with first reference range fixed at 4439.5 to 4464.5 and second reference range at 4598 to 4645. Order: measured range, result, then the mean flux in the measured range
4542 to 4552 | 0.05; 0.86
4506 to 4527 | 0.07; 0.86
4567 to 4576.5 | 0.03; 0.864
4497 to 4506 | 0.09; 0.852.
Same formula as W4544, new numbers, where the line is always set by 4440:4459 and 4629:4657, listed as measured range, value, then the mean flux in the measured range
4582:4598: 0.04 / 0.878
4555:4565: 0.03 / 0.9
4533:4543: 0.08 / 0.866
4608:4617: 0.08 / 0.843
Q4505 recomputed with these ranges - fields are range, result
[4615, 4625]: 0.854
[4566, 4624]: 0.864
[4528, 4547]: 0.861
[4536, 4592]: 0.875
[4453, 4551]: 0.886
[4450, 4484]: 0.934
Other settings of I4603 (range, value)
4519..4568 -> 0.8504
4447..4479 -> 0.92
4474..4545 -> 0.8367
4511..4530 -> 0.8442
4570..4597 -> 0.8589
